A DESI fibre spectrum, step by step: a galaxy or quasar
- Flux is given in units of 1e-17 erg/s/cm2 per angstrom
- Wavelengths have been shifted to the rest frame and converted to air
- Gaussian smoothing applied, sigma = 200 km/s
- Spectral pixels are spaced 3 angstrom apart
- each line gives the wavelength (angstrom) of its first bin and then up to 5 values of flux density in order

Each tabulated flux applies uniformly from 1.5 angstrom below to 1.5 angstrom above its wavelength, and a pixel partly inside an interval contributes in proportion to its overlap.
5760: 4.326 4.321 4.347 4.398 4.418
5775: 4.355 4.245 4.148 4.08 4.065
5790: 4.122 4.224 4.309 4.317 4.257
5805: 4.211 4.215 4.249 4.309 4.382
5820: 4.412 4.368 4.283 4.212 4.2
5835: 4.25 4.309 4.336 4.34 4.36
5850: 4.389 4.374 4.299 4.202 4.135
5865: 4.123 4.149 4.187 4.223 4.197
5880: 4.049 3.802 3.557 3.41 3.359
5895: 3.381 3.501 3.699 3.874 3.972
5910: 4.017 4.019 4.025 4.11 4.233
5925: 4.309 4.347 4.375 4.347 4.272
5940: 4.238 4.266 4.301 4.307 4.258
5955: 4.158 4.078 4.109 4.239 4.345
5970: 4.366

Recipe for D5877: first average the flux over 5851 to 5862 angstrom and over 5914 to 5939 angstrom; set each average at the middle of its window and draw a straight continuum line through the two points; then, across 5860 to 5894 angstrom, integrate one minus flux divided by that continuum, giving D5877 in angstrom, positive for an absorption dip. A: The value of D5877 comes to 2.7 angstrom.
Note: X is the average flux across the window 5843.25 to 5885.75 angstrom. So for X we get 4.18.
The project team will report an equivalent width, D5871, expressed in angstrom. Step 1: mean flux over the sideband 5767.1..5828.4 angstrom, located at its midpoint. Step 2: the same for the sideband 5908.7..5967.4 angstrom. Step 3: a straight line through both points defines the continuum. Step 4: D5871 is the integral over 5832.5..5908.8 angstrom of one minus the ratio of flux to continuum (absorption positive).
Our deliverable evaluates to 4.0 angstrom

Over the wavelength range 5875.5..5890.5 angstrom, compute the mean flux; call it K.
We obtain 3.8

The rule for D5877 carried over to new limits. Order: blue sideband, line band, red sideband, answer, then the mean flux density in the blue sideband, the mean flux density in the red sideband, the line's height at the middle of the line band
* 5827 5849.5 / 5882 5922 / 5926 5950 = 5.0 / 4.29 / 4.31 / 4.3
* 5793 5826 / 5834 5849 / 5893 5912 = -0.8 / 4.3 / 3.74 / 4.11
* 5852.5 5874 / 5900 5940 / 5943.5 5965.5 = 0.7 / 4.2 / 4.21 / 4.21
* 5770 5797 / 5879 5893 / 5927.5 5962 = 2.0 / 4.22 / 4.25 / 4.24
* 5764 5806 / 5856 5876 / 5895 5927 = -0.6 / 4.25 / 3.95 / 4.06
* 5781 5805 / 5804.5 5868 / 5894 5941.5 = -2.1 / 4.19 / 4.05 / 4.14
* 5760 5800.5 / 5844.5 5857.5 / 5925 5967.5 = -0.3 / 4.26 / 4.26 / 4.26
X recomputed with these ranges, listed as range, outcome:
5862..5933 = 3.96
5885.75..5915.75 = 3.7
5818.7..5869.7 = 4.28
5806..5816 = 4.26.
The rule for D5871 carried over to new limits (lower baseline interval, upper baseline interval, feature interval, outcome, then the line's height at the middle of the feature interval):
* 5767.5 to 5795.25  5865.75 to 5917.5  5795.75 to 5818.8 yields -0.78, 4.14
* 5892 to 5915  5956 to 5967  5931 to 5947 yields -1.13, 4.01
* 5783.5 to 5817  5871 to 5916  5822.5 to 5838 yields -0.64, 4.09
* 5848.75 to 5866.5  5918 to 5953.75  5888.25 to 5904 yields 2.79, 4.27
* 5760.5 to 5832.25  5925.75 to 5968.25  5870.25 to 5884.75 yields 0.64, 4.27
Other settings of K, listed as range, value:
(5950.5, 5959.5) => 4.16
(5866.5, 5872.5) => 4.17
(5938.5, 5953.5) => 4.27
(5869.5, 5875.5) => 4.21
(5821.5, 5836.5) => 4.26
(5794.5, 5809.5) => 4.26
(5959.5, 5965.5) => 4.17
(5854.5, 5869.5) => 4.18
